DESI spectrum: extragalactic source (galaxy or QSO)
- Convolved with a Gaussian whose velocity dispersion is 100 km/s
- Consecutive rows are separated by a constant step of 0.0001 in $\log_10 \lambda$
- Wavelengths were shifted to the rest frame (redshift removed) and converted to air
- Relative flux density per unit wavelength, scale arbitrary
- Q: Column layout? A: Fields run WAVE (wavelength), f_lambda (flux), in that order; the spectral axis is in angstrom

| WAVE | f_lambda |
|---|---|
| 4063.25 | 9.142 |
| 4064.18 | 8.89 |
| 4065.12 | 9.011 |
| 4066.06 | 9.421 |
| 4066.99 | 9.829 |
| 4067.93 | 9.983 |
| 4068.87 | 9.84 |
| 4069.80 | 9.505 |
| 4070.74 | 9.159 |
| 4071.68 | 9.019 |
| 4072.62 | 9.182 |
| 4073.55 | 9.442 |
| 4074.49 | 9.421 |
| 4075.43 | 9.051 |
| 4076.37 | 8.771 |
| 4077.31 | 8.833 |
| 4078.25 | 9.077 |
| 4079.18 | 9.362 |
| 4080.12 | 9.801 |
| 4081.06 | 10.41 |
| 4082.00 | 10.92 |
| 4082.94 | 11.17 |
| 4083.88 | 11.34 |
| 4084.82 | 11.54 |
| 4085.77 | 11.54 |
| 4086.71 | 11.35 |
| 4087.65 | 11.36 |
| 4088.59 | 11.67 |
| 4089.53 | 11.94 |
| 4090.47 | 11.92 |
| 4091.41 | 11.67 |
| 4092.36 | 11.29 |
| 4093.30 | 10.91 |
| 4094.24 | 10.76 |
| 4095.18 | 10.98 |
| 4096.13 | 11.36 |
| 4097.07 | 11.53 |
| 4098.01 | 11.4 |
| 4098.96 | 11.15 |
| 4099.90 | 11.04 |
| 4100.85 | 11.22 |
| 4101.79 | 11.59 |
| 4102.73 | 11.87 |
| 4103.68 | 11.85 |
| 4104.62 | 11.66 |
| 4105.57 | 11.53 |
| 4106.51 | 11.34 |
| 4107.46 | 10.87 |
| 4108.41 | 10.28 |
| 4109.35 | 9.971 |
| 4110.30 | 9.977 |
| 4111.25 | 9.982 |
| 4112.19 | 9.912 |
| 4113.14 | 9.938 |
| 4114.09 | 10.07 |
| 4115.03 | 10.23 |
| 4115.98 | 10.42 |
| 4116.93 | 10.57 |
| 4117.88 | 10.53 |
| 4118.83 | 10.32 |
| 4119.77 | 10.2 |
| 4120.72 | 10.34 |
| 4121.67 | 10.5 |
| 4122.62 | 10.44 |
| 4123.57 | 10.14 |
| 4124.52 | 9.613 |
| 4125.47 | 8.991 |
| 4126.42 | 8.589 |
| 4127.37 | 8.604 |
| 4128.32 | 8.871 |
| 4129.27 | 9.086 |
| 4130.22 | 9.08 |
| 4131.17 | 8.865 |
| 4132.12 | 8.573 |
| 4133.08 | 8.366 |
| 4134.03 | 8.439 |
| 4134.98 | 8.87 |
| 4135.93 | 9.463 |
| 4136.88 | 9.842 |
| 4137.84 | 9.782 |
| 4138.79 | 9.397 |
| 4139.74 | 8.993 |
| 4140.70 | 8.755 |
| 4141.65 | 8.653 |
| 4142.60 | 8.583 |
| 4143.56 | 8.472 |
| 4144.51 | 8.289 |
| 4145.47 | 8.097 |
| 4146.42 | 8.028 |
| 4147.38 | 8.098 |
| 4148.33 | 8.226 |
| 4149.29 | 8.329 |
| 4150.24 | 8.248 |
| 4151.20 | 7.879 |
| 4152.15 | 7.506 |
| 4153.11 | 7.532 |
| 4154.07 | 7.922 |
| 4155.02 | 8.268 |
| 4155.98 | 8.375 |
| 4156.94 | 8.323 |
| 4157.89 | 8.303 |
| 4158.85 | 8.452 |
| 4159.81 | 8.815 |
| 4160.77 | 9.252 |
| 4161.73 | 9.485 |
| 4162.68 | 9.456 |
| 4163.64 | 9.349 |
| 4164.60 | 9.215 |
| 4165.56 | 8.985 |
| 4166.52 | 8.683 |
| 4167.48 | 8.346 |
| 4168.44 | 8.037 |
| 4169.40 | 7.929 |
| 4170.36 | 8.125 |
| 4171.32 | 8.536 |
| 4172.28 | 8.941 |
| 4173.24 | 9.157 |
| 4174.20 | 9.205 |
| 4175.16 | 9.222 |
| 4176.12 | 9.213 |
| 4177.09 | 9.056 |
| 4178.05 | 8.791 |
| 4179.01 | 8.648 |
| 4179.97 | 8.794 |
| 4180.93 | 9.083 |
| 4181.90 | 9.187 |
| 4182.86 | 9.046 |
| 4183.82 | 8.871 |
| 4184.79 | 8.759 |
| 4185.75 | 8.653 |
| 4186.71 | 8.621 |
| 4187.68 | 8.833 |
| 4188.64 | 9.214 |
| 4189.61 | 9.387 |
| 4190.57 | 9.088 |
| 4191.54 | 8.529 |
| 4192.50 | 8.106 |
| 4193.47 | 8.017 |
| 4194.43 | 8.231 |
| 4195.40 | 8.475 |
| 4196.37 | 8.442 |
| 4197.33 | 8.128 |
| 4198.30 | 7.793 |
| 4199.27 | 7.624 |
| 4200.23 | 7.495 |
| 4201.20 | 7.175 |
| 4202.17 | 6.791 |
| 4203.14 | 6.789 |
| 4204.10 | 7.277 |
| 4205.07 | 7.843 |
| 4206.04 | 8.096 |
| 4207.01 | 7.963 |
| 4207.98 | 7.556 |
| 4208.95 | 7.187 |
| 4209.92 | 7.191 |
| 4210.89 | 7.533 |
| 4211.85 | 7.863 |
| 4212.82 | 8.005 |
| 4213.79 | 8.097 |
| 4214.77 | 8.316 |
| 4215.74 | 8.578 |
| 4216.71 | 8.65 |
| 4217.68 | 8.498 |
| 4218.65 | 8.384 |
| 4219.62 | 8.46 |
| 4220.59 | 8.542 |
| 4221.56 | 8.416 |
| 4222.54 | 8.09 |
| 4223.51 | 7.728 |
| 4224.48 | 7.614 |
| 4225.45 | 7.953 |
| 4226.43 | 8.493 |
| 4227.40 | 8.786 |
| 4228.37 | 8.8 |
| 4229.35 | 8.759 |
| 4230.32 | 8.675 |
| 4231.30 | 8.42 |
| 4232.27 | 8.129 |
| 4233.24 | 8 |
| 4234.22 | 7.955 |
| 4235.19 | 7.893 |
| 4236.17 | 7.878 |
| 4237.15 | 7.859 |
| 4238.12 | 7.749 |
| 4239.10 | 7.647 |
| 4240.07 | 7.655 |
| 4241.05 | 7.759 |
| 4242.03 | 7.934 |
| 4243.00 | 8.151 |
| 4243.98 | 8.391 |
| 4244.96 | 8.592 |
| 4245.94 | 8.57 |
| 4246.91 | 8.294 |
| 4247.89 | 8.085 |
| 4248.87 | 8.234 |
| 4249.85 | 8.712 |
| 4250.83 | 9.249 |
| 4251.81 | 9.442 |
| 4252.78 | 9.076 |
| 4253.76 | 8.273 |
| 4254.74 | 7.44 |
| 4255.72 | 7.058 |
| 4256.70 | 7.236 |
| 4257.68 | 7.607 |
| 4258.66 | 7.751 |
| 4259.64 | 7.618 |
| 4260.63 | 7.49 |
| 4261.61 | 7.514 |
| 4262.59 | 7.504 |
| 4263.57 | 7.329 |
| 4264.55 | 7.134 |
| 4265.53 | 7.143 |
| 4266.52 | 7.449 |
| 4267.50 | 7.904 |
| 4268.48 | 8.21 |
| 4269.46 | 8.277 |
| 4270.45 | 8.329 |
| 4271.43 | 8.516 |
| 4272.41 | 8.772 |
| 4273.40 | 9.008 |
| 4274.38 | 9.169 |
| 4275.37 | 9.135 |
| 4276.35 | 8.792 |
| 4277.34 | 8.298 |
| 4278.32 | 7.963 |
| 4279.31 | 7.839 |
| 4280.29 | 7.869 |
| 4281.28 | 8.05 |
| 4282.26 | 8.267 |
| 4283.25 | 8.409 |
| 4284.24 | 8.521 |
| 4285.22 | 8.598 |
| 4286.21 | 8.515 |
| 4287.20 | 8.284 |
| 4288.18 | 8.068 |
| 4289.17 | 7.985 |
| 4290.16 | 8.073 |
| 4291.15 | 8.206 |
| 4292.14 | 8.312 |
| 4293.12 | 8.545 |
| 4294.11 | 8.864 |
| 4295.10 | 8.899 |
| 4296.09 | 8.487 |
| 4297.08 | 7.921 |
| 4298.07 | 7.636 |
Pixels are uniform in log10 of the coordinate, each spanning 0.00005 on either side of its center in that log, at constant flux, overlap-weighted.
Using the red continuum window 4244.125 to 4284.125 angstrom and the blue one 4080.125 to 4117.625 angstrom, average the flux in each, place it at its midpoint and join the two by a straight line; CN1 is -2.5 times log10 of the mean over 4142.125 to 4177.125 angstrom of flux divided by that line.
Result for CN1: 0.17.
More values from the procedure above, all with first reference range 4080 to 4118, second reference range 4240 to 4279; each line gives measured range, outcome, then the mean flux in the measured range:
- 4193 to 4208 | 0.187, 7.74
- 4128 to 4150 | 0.178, 8.74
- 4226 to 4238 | 0.043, 8.29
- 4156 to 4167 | 0.112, 8.91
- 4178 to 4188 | 0.077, 8.85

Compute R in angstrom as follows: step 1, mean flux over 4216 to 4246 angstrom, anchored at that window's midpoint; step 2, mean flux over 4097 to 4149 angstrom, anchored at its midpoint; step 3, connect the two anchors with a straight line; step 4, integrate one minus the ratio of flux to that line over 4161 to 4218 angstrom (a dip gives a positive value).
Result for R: 2.6 angstrom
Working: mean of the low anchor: 9.79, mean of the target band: 8.41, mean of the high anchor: 8.2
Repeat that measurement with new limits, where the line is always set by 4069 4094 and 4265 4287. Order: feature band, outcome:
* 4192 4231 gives 4.24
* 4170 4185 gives 0.69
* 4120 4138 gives 1.06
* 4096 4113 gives -1.46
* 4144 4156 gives 1.99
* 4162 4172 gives 0.82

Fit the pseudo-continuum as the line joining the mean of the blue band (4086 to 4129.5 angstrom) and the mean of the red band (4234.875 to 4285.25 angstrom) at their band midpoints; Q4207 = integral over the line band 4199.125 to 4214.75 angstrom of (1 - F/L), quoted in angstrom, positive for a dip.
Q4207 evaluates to 2.5 angstrom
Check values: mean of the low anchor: 10.7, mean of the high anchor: 8.1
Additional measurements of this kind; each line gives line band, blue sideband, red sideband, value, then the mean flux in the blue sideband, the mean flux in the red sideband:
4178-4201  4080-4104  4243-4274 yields 2.11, 11.3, 8.08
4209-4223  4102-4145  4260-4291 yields 0.99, 9.77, 8.14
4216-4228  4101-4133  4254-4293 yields 0.58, 10.1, 8.05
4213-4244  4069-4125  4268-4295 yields 2.88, 10.6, 8.41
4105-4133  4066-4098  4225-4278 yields 0.07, 10.4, 8.15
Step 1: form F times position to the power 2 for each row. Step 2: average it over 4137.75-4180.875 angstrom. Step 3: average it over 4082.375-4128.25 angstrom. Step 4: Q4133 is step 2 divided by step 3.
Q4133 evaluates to 0.82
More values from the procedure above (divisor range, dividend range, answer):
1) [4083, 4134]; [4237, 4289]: 0.83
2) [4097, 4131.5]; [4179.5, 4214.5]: 0.82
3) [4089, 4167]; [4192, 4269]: 0.87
